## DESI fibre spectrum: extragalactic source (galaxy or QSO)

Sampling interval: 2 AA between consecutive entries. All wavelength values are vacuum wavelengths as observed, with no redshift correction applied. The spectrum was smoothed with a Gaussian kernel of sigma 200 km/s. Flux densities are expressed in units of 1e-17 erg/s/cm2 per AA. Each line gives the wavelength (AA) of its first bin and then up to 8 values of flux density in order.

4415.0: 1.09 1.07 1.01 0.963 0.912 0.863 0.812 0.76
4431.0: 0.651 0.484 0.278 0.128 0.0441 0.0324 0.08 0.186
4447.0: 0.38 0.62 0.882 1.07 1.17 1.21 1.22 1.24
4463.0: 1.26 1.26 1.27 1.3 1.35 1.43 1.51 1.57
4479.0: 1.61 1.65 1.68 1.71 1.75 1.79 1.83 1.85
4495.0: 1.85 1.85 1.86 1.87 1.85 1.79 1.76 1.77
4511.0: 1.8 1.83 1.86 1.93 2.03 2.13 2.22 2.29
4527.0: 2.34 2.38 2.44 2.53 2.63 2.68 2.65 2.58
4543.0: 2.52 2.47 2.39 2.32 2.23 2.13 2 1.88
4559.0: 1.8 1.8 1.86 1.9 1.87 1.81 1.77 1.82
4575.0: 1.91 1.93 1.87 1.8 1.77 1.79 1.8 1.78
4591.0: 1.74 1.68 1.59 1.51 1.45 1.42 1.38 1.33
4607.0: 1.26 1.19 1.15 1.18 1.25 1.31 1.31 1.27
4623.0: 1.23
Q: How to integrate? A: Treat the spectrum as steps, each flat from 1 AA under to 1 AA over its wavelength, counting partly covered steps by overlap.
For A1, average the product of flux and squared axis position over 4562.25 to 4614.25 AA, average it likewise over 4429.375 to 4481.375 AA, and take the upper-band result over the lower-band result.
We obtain 1.9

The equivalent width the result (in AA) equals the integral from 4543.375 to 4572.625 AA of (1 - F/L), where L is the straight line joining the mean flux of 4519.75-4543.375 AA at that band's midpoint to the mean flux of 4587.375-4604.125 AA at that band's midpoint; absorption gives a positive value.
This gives 0.96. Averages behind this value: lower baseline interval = 2.44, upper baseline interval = 1.58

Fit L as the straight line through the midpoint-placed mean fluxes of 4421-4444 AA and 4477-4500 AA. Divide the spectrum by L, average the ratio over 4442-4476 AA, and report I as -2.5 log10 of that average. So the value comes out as 0.11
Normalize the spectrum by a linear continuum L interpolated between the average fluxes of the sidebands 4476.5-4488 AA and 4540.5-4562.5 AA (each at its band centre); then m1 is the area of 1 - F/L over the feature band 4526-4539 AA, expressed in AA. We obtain -3.02 AA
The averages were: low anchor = 1.67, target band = 2.51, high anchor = 2.18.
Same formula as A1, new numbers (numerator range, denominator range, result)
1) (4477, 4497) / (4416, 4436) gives 2.30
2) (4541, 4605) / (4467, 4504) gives 1.16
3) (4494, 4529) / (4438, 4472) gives 2.33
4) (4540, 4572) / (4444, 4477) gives 1.97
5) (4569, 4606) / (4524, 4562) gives 0.74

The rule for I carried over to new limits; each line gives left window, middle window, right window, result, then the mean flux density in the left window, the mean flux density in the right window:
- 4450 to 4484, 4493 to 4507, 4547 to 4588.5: -0.20 mag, 1.33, 1.91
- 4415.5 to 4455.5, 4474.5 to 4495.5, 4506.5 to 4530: -0.17 mag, 0.619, 2.03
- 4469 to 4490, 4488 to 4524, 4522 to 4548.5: 0.07 mag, 1.59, 2.47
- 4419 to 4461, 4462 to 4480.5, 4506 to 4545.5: -0.14 mag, 0.66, 2.24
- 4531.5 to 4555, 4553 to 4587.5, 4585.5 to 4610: 0.07 mag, 2.45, 1.52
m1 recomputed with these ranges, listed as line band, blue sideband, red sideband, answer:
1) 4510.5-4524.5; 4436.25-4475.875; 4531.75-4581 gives -2.9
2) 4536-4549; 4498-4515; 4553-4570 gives -4.7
